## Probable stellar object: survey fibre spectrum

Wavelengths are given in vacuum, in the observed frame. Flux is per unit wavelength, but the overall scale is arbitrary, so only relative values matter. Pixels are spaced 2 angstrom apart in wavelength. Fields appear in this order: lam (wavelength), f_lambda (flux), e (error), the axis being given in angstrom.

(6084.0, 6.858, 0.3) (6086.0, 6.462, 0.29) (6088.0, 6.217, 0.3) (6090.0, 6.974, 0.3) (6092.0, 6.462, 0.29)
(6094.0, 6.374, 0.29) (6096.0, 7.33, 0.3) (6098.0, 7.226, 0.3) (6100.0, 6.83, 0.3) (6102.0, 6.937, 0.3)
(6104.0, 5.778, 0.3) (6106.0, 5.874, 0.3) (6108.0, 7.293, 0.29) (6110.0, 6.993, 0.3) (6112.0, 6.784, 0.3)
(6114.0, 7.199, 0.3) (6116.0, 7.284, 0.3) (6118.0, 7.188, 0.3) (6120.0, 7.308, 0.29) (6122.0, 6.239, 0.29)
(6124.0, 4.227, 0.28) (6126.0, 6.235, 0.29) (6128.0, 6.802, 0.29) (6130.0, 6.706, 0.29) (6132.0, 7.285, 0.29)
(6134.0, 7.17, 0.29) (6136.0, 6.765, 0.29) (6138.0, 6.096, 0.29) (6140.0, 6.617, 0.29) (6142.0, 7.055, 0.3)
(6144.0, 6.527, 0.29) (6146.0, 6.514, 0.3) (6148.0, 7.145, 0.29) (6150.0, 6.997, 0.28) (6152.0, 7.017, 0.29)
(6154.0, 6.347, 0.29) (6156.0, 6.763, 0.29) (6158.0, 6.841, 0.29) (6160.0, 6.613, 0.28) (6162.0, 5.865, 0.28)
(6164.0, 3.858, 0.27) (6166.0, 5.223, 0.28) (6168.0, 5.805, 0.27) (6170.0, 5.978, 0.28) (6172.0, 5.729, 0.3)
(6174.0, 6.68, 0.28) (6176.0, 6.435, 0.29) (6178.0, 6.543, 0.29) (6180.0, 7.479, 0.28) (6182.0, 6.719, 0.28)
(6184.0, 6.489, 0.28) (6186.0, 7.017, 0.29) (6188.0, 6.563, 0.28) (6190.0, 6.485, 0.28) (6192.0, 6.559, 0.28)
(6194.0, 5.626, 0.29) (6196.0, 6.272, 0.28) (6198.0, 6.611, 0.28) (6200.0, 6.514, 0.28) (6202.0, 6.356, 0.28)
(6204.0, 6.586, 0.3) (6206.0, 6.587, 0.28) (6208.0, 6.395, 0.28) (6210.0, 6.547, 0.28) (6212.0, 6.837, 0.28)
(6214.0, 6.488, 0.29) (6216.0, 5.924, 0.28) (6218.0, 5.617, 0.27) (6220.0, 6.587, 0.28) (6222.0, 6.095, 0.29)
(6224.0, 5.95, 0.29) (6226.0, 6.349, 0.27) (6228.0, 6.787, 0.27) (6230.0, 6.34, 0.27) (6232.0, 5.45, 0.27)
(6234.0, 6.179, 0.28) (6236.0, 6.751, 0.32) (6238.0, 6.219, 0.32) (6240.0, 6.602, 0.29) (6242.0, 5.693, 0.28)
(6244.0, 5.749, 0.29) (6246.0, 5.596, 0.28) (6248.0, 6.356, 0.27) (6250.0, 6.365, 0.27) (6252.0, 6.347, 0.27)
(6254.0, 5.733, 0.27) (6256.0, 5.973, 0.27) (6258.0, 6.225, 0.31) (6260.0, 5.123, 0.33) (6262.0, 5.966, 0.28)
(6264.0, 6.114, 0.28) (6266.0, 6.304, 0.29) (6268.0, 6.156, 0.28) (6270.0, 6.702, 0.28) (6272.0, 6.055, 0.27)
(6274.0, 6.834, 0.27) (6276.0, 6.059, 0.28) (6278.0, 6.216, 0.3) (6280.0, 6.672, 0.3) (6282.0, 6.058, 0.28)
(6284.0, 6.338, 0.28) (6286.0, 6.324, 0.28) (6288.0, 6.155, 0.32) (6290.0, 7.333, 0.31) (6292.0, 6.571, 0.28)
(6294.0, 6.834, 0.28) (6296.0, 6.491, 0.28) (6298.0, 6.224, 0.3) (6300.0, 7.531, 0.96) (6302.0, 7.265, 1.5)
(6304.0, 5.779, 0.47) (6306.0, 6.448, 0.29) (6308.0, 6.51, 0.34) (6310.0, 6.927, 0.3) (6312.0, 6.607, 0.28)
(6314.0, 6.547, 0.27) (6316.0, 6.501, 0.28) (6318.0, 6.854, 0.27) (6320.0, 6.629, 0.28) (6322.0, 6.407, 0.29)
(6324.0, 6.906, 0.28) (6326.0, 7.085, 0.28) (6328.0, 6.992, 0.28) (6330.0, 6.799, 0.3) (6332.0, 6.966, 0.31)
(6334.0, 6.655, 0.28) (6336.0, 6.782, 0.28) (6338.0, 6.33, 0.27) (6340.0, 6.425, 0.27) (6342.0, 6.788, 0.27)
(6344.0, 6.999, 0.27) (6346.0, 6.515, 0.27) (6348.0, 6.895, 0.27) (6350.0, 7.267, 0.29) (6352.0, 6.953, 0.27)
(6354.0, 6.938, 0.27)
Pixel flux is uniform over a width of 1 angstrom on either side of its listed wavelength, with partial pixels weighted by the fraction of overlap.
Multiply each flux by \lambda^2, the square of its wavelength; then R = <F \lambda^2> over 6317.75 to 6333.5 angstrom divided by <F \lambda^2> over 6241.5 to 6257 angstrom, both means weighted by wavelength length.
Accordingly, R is 1.2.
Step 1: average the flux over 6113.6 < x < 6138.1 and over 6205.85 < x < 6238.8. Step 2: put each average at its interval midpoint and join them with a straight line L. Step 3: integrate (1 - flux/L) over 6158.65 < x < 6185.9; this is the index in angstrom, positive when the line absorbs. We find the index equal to 1.4 angstrom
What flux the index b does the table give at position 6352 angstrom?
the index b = 6.953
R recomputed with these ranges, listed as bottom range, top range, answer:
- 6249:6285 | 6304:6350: 1.10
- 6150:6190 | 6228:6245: 0.99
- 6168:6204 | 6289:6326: 1.08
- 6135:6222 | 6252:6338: 1.05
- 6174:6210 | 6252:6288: 0.97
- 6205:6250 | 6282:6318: 1.08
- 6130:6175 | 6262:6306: 1.05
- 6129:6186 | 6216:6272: 0.97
